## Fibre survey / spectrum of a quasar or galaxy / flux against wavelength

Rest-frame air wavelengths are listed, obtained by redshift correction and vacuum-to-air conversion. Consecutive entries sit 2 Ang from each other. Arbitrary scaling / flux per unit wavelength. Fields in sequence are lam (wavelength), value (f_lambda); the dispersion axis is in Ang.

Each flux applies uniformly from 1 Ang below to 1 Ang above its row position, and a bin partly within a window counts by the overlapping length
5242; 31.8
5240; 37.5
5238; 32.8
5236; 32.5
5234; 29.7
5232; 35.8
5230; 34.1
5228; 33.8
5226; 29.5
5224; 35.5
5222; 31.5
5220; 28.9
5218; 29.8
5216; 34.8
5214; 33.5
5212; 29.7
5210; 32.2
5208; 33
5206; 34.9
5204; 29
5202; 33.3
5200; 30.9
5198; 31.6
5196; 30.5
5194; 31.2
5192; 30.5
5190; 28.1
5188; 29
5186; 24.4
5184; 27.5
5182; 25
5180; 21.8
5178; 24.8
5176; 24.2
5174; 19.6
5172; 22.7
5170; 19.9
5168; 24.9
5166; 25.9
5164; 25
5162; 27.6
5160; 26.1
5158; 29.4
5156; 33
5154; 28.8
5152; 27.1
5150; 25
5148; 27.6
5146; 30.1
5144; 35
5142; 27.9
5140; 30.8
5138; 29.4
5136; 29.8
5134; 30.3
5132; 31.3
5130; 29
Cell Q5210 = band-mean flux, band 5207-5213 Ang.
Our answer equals 31.6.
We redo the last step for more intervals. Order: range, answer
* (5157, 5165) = 27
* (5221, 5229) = 32.6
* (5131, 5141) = 30.3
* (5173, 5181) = 22.6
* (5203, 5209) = 32.3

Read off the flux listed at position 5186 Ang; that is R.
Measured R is 24.4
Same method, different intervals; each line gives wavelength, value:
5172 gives 22.7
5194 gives 31.2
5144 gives 35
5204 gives 29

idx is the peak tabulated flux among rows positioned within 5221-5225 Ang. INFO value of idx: 35.5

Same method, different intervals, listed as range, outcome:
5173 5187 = 27.5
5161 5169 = 27.6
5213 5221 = 34.8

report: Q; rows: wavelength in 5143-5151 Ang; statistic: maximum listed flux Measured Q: 35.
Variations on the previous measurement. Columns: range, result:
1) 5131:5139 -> 31.3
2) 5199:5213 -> 34.9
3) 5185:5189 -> 29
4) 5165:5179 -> 25.9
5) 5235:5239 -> 32.8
